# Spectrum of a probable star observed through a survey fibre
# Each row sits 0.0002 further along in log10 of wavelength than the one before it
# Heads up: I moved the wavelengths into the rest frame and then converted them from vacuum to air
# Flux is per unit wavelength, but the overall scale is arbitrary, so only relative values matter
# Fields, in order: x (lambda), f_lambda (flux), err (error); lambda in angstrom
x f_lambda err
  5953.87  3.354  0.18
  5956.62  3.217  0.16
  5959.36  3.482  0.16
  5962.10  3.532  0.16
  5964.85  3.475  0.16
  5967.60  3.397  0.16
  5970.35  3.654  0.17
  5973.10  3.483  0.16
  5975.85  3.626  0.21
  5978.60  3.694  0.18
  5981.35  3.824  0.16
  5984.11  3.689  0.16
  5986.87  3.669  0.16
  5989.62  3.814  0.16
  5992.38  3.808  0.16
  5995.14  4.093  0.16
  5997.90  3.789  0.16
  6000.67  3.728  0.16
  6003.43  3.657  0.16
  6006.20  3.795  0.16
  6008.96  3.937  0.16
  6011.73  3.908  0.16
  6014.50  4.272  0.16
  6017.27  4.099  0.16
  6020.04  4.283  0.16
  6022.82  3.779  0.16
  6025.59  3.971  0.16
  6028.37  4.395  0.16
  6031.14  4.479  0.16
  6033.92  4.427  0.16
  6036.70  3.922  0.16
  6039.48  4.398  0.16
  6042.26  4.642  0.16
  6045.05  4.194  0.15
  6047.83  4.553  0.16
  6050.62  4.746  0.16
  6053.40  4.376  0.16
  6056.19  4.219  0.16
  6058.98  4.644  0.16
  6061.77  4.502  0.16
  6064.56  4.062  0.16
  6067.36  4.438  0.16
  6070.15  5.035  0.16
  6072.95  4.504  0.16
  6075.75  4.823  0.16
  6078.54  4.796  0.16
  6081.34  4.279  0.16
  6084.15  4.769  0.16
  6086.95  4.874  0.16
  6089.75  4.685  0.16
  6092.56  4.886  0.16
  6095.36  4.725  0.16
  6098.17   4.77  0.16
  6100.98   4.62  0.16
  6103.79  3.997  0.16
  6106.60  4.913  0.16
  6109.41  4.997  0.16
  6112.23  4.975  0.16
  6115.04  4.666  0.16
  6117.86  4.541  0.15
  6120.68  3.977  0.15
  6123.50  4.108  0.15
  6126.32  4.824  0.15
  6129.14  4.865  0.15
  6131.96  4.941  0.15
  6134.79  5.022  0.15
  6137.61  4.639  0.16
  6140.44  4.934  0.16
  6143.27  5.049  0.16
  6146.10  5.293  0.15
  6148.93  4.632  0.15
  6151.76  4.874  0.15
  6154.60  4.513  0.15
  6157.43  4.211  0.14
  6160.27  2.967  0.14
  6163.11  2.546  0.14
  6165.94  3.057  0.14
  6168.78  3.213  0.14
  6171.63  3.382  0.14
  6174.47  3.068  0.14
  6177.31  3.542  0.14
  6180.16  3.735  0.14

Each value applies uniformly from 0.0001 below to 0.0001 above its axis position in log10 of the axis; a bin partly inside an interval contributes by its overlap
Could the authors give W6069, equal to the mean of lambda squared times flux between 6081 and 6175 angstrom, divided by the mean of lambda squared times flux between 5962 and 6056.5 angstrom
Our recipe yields 1.2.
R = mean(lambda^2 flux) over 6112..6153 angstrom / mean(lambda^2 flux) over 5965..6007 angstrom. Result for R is 1.35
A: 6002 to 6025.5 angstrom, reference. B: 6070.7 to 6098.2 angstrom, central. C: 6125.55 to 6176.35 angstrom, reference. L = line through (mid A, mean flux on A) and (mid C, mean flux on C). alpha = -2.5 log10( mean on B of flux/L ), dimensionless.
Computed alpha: -0.15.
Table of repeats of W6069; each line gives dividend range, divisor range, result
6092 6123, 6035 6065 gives 1.07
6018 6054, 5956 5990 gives 1.23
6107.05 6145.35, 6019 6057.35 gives 1.13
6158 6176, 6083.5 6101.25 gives 0.67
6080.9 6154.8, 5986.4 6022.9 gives 1.25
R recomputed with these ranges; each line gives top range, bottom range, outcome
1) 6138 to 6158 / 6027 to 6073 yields 1.12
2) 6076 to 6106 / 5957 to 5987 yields 1.35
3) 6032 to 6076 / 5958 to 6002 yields 1.24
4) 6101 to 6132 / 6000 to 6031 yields 1.19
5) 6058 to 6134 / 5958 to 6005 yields 1.31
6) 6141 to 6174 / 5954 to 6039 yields 1.09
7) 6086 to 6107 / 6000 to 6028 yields 1.21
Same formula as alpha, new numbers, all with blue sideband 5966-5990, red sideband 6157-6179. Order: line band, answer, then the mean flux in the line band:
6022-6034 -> -0.19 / 4.21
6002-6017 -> -0.10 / 3.93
